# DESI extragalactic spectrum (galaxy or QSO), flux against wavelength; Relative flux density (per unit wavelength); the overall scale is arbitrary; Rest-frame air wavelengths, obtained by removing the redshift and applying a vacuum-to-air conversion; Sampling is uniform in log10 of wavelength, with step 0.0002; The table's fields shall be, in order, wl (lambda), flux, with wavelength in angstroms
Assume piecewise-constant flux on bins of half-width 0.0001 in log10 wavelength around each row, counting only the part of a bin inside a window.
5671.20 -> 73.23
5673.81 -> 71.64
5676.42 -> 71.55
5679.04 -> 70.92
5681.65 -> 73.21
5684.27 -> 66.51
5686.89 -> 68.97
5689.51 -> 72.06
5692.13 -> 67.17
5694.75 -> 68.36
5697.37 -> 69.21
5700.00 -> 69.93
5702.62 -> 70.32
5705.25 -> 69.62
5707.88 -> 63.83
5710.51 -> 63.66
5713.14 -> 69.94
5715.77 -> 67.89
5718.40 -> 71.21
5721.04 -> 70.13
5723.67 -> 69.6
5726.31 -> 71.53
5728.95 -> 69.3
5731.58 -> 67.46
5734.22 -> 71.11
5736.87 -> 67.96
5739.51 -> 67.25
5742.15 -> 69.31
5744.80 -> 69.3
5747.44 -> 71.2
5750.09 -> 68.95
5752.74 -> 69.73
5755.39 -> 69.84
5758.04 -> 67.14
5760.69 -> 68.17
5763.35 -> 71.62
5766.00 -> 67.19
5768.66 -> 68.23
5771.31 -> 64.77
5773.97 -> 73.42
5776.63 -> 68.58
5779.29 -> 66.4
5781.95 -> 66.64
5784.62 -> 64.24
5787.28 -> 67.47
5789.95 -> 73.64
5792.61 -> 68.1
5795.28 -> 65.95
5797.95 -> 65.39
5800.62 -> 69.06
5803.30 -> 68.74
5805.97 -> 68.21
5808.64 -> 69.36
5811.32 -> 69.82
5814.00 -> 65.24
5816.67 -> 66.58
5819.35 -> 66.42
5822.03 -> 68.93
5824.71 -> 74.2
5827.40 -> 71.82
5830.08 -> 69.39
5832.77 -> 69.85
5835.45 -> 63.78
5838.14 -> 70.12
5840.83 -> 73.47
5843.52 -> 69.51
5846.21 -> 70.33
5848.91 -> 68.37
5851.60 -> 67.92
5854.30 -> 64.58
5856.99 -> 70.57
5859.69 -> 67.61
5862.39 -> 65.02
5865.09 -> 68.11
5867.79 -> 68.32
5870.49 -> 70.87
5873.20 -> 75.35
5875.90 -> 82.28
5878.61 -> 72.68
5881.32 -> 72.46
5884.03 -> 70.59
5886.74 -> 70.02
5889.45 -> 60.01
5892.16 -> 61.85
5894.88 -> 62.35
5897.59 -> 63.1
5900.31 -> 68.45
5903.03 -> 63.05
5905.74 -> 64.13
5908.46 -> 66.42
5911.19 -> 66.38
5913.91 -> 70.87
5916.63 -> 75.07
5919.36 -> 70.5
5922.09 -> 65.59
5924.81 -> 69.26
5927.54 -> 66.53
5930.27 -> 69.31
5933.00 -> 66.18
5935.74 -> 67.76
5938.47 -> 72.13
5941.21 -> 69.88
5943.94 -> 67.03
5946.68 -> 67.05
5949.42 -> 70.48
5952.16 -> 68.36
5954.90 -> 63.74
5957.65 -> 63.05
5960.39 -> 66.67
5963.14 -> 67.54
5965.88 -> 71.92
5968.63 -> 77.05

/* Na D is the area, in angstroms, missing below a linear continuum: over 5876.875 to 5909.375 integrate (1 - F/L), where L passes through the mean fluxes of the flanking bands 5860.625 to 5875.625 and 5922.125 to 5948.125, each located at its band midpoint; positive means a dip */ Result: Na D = 1.5 angstroms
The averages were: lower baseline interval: 70.4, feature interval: 66.4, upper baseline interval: 68.2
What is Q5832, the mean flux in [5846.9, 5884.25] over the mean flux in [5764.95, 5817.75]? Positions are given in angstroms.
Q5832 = 1.04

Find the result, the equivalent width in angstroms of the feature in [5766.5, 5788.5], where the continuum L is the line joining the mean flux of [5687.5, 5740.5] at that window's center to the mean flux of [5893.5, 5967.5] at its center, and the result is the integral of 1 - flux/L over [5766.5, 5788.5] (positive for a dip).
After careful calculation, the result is 0.3 angstroms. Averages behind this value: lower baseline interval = 68.9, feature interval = 67.5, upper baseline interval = 67.5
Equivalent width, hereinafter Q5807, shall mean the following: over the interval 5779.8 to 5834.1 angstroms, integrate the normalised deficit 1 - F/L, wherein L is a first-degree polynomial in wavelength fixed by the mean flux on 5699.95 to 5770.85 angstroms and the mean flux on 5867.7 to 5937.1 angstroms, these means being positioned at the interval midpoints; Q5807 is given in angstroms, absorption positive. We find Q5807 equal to 0.2 angstroms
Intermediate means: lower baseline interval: 68.9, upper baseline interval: 68.4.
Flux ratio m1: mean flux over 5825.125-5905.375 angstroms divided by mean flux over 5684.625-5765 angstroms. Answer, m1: 1.00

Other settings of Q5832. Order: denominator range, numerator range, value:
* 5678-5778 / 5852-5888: 1.02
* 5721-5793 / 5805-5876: 1.01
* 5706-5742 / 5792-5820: 0.98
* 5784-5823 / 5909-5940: 1.02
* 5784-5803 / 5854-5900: 1.01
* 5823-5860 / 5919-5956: 0.98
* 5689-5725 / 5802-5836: 1.00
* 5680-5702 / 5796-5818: 0.97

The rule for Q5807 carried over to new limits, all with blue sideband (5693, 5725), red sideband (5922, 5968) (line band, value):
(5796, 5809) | 0.1 angstroms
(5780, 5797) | 0.2 angstroms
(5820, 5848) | -0.7 angstroms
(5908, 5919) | -0.3 angstroms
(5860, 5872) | 0.0 angstroms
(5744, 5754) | -0.2 angstroms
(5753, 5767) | -0.1 angstroms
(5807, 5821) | 0.2 angstroms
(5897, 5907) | 0.5 angstroms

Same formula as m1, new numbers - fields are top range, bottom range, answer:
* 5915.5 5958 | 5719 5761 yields 0.99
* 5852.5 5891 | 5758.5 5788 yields 1.03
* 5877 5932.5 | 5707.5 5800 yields 0.98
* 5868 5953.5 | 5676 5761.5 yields 0.99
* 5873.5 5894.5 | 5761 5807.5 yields 1.03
